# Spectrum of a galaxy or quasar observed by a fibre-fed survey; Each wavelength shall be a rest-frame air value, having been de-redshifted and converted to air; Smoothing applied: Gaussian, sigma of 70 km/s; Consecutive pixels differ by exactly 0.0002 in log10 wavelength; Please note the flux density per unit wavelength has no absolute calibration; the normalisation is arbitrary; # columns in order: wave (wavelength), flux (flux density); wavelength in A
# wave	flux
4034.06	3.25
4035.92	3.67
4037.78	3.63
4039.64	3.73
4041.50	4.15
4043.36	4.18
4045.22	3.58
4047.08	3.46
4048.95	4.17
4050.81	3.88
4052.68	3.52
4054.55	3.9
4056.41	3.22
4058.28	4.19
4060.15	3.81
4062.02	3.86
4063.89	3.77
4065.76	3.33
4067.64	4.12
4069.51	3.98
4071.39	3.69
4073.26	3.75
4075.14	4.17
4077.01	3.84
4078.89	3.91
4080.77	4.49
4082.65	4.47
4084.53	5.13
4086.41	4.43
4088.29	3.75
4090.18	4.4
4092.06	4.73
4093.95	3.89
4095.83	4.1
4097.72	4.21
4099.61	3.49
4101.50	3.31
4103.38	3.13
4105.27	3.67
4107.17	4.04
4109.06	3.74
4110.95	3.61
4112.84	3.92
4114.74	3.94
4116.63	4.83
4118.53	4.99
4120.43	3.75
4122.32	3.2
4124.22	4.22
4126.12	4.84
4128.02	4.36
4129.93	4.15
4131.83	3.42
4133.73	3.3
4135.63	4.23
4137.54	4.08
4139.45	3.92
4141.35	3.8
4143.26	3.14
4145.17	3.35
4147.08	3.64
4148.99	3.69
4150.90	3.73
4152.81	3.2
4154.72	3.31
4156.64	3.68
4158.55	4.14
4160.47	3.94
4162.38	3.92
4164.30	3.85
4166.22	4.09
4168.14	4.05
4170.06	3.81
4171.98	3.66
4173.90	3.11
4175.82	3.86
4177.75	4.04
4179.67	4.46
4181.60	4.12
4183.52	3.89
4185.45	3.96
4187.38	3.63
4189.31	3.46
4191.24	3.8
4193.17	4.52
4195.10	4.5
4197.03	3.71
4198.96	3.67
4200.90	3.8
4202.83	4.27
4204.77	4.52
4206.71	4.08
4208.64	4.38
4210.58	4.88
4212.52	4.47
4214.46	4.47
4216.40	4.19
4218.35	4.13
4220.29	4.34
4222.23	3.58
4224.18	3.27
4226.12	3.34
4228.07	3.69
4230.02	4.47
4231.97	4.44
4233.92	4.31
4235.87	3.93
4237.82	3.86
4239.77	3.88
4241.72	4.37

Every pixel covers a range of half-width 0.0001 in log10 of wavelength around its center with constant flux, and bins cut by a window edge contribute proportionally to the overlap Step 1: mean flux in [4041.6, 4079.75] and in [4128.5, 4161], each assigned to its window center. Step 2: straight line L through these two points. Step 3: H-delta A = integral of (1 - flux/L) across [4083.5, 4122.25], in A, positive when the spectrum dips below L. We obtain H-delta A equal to -2.8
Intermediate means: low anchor 3.82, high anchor 3.7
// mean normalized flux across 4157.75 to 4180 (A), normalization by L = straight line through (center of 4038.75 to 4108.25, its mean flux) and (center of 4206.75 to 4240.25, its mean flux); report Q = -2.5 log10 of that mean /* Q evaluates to 0.04 mag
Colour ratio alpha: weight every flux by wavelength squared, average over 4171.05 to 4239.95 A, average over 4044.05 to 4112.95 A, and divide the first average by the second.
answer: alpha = 1.1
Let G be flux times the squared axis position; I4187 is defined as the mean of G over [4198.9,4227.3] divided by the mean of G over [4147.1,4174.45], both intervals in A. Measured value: 1.1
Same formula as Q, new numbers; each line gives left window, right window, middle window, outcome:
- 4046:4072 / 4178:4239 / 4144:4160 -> 0.10 mag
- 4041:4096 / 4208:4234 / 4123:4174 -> 0.07 mag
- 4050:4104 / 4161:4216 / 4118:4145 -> 0.02 mag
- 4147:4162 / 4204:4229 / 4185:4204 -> 0.00 mag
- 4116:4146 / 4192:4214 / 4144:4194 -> 0.09 mag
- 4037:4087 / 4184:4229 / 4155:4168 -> 0.02 mag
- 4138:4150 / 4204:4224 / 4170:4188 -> 0.02 mag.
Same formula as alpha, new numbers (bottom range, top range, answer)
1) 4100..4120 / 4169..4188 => 1.02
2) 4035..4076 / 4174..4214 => 1.15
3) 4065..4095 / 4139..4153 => 0.89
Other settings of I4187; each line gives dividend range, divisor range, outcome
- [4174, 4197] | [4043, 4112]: 1.07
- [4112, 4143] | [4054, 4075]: 1.10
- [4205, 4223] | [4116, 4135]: 1.10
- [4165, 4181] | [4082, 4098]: 0.93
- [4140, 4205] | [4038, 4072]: 1.07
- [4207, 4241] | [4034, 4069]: 1.18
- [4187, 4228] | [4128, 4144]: 1.10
